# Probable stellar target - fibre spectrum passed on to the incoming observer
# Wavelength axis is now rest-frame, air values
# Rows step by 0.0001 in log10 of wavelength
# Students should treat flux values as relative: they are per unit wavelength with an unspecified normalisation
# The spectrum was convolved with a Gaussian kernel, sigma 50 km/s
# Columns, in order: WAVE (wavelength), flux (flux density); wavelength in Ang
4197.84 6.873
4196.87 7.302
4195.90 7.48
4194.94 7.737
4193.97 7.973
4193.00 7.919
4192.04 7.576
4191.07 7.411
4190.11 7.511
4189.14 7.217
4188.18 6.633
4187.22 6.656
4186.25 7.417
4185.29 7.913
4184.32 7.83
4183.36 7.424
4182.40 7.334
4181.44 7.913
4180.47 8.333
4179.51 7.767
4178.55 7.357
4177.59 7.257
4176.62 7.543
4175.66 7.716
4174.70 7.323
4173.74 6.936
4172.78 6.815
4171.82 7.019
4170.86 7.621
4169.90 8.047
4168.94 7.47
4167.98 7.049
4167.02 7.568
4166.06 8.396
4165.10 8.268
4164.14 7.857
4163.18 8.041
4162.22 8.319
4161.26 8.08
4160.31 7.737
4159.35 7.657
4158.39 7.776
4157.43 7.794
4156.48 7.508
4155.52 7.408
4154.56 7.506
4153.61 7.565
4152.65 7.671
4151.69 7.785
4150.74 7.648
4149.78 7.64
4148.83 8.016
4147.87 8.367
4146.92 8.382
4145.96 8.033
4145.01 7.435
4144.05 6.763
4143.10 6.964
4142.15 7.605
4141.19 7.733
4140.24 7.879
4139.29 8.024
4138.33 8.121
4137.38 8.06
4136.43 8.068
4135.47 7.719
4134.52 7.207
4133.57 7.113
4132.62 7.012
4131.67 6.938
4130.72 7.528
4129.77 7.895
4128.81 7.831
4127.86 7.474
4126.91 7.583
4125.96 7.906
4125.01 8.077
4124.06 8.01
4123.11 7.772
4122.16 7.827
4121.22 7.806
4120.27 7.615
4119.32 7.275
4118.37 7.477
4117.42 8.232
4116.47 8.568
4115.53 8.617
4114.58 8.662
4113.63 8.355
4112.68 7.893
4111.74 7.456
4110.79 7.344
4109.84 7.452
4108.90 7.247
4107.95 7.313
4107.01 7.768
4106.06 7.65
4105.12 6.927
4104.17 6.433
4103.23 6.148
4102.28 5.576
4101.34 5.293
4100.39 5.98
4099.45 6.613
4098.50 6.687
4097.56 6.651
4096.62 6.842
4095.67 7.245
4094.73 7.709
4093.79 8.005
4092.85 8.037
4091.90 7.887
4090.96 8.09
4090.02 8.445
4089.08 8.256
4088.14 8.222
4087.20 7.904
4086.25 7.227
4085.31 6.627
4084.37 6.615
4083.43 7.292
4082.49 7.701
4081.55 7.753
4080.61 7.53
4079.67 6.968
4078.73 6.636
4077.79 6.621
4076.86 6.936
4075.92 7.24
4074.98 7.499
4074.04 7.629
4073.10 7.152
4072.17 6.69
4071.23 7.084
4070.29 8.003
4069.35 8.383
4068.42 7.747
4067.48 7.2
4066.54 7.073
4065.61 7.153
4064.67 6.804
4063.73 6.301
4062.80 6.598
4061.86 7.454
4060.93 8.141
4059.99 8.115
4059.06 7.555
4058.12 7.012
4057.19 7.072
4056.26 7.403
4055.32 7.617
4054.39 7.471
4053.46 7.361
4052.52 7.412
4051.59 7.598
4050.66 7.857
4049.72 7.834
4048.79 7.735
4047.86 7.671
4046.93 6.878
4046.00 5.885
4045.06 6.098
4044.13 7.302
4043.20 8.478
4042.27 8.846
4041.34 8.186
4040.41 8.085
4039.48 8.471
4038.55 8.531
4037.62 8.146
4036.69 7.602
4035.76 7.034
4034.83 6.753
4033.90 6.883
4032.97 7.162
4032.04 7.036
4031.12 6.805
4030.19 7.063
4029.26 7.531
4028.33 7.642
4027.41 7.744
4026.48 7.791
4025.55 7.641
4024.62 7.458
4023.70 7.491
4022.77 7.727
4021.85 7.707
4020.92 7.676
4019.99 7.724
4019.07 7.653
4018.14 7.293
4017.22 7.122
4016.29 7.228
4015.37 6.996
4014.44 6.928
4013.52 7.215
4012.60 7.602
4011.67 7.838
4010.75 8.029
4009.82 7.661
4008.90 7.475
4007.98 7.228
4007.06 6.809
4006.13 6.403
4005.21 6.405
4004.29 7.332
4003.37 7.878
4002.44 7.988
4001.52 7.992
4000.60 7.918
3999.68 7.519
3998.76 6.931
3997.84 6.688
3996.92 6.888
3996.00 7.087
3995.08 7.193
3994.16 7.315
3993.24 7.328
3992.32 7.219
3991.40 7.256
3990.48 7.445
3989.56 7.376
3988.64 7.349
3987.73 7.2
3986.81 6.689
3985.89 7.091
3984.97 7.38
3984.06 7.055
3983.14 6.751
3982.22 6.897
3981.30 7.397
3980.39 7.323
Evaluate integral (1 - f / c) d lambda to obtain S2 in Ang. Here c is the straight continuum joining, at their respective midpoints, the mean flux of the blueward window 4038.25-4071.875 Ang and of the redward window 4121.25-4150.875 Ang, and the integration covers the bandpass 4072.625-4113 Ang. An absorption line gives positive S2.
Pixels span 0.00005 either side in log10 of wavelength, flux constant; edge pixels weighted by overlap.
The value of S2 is 2.0 Ang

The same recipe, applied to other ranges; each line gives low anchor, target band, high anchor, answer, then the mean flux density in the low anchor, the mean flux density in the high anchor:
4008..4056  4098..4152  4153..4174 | 0.7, 7.51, 7.66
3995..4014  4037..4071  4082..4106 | -1.4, 7.34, 7.14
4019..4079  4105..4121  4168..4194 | -0.7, 7.43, 7.46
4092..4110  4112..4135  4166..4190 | -2.2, 6.94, 7.45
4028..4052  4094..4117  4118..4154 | 1.3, 7.5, 7.68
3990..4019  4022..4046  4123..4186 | -0.6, 7.3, 7.67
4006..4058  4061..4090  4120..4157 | 1.0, 7.47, 7.68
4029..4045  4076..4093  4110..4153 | 0.5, 7.61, 7.76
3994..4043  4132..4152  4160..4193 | -0.4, 7.47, 7.57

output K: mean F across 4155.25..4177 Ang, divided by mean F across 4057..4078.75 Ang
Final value 1.05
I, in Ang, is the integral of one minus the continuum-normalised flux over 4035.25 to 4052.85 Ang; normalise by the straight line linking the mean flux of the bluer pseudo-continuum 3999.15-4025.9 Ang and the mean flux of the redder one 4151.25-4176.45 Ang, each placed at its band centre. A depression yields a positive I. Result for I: -0.42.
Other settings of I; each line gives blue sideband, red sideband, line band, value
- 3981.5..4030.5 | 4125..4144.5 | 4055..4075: 0.29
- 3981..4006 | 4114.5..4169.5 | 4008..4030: -0.59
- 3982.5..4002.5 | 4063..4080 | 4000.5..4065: -2.18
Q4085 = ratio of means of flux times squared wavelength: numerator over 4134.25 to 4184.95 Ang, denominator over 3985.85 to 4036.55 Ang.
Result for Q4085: 1.1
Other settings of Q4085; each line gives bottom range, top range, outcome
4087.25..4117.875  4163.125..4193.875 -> 1.05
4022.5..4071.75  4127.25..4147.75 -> 1.07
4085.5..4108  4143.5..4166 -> 1.12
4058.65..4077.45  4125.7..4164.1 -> 1.09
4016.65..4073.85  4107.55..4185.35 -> 1.08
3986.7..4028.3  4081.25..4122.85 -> 1.06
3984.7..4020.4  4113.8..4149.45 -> 1.14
